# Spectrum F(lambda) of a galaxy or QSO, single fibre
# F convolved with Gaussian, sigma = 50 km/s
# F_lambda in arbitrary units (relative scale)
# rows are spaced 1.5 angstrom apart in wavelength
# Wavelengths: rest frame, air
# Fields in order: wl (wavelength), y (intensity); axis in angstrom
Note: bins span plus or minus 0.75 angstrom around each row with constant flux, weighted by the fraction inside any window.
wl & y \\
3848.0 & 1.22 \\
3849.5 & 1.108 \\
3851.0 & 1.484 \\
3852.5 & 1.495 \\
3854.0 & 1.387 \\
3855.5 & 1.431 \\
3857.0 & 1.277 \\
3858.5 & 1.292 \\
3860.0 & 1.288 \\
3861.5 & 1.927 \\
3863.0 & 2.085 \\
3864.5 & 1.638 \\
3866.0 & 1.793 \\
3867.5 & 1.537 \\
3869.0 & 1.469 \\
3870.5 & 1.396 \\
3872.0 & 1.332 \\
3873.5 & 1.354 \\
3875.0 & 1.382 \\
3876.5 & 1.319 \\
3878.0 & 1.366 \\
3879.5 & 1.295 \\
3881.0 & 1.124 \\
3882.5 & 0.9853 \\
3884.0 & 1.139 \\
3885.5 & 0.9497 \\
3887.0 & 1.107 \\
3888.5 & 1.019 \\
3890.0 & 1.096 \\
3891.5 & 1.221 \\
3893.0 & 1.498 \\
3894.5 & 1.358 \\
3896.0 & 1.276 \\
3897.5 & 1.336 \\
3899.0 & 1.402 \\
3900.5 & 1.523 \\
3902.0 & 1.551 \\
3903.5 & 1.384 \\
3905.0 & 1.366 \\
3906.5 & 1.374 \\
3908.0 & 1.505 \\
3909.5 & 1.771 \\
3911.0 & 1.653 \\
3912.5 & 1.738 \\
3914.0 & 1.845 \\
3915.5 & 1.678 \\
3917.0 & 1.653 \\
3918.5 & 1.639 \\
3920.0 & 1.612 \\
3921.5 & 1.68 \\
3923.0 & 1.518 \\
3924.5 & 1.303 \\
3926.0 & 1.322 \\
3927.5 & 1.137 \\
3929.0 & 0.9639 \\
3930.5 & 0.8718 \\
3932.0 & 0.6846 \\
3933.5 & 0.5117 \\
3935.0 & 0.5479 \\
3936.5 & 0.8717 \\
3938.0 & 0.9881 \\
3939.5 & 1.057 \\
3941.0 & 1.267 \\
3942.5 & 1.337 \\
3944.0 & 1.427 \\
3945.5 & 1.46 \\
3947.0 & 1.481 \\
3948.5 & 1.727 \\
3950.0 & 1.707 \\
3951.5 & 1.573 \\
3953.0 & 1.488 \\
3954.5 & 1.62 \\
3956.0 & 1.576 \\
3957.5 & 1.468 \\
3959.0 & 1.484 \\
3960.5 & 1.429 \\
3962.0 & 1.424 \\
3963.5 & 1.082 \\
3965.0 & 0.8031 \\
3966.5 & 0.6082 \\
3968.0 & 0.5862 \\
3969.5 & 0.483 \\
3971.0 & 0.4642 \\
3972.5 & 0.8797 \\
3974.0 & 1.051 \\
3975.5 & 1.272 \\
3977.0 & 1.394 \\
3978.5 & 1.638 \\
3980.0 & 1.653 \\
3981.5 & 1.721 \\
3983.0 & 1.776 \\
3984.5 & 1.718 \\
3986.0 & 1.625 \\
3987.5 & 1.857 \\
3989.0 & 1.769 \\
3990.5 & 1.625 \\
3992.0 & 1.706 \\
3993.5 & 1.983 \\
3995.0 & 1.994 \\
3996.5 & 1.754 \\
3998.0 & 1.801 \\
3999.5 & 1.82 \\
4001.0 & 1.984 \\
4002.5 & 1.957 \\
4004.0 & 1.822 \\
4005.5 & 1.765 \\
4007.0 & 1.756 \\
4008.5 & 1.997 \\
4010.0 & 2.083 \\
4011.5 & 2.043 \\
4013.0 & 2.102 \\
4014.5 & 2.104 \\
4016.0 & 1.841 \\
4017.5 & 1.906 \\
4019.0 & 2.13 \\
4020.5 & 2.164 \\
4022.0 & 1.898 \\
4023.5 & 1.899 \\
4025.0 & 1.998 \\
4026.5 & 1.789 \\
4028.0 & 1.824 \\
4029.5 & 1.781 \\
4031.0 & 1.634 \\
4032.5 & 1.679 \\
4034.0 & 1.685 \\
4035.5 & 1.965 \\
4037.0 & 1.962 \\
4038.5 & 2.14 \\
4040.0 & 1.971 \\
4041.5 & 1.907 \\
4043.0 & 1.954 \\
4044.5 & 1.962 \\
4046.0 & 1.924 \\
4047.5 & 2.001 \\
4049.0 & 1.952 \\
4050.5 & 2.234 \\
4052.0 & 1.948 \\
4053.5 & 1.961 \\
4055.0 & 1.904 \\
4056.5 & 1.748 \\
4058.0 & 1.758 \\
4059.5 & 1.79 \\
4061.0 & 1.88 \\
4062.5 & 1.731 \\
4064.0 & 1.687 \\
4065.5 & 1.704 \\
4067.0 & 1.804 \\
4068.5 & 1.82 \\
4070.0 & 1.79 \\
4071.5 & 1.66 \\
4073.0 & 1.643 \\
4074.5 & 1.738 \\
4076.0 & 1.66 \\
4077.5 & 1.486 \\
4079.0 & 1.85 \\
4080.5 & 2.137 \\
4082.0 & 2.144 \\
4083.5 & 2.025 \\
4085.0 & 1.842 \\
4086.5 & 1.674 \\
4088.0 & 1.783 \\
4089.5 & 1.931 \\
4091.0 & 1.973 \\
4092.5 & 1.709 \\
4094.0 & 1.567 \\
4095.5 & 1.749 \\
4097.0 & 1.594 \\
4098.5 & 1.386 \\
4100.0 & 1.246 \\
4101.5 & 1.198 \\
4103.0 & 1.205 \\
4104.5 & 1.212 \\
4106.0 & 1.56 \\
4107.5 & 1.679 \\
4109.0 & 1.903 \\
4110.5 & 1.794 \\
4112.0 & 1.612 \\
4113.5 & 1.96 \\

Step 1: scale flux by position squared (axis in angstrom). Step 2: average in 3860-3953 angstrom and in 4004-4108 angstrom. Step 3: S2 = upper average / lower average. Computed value 1.4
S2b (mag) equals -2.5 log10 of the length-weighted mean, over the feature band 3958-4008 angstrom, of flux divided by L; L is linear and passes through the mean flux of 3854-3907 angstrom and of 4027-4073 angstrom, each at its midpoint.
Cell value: 0.13 mag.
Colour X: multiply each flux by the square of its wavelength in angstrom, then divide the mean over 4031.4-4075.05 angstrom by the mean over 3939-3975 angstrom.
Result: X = 1.59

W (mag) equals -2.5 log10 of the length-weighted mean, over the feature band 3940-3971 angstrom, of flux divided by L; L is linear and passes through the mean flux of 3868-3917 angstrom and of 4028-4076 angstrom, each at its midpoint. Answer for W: 0.212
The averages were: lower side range 1.37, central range 1.28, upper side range 1.85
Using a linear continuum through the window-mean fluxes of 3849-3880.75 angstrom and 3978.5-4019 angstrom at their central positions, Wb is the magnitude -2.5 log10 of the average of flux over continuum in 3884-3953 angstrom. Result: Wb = 0.21 mag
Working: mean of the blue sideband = 1.46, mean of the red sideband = 1.85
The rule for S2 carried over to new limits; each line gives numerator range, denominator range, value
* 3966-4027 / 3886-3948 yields 1.32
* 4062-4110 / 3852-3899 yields 1.38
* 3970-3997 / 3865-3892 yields 1.27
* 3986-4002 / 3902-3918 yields 1.19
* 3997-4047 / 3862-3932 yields 1.46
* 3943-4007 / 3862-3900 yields 1.16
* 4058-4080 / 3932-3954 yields 1.50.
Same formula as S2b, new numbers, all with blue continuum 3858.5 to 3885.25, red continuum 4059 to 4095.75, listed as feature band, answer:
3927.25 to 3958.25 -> 0.26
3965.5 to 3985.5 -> 0.35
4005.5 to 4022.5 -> -0.19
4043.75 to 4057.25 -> -0.13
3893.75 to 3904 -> 0.05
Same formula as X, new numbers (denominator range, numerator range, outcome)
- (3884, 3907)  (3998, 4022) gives 1.61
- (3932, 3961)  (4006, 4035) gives 1.52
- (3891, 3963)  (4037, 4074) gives 1.44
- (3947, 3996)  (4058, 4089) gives 1.33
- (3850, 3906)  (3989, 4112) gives 1.44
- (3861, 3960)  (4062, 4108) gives 1.34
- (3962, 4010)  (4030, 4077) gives 1.27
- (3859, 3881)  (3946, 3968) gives 0.95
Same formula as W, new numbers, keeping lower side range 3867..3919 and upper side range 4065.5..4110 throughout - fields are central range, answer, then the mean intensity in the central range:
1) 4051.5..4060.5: -0.13 mag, 1.85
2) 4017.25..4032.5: -0.19 mag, 1.89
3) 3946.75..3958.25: -0.07 mag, 1.58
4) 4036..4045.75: -0.22 mag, 1.98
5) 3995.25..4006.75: -0.19 mag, 1.85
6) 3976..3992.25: -0.10 mag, 1.67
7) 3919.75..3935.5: 0.29 mag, 1.1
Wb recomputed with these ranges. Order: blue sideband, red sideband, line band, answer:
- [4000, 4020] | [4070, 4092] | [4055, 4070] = 0.05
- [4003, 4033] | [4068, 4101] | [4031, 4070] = -0.03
